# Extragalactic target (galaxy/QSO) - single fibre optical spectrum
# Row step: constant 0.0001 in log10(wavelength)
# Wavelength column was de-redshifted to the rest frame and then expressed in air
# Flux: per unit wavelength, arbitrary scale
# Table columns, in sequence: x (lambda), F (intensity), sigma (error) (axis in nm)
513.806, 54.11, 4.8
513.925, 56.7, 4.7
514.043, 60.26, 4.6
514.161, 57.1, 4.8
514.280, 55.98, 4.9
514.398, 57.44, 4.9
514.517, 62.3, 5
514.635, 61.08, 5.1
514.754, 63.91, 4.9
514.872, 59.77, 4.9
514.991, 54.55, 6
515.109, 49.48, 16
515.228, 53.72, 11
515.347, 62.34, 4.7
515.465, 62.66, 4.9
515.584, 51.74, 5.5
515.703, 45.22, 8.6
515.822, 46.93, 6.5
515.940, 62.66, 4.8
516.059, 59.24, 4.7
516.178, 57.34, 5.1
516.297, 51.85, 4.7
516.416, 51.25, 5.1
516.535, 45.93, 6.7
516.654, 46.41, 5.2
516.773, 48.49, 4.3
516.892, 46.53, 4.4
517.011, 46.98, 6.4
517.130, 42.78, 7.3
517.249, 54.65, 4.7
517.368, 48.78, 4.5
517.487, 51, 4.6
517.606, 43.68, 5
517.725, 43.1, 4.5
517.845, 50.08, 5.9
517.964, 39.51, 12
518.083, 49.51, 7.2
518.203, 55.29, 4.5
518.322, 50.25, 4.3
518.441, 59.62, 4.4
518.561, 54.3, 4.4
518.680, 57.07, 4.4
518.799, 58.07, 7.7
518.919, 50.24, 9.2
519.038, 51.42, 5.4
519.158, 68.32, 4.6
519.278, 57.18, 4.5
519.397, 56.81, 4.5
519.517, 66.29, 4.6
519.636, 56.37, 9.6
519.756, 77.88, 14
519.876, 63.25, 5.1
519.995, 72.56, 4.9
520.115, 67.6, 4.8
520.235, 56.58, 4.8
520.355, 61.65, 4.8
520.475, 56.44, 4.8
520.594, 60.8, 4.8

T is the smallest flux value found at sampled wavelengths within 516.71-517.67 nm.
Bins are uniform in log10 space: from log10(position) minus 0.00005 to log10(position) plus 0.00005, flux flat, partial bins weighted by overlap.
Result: 42.78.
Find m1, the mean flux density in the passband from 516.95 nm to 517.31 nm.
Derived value 48.2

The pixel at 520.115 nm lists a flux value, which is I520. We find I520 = 67.6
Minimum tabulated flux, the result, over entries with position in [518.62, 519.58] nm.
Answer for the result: 50.24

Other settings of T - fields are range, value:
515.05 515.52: 49.48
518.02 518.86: 49.51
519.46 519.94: 56.37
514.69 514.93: 59.77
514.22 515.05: 54.55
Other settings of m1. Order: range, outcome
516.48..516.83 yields 46.9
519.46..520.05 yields 67.3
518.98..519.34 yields 58.9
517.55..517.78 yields 43.4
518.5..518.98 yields 54.9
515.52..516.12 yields 53.2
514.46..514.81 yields 62.4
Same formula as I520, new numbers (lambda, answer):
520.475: 56.44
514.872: 59.77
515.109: 49.48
